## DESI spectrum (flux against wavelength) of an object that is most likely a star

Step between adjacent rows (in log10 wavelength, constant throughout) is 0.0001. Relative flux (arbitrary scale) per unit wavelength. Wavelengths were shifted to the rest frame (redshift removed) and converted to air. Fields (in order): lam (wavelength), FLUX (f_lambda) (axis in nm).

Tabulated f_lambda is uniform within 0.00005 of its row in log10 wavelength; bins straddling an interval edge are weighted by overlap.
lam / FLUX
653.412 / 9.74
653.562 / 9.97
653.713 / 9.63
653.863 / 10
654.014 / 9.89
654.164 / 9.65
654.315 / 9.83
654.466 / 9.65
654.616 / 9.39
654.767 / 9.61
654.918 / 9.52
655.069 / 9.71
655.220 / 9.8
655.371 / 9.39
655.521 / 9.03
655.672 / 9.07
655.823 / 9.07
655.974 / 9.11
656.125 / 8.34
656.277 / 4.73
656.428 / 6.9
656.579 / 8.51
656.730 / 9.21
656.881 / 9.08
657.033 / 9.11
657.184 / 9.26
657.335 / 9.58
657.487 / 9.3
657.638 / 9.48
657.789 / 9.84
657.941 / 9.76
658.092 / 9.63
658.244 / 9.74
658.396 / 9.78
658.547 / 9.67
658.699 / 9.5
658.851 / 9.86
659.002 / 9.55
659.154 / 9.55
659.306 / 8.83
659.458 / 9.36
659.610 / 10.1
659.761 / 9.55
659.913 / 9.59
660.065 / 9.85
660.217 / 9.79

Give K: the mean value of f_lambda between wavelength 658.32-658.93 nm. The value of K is 9.71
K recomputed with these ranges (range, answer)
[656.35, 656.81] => 8.21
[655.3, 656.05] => 9.14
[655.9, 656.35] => 7.39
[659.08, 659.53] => 9.24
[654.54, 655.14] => 9.56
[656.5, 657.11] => 8.97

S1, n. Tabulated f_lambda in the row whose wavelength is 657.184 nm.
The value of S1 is 9.26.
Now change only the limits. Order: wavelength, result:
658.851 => 9.86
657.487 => 9.3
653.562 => 9.97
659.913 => 9.59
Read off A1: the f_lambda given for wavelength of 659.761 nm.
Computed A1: 9.55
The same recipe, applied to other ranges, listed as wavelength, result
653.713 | 9.63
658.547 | 9.67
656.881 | 9.08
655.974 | 9.11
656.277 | 4.73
